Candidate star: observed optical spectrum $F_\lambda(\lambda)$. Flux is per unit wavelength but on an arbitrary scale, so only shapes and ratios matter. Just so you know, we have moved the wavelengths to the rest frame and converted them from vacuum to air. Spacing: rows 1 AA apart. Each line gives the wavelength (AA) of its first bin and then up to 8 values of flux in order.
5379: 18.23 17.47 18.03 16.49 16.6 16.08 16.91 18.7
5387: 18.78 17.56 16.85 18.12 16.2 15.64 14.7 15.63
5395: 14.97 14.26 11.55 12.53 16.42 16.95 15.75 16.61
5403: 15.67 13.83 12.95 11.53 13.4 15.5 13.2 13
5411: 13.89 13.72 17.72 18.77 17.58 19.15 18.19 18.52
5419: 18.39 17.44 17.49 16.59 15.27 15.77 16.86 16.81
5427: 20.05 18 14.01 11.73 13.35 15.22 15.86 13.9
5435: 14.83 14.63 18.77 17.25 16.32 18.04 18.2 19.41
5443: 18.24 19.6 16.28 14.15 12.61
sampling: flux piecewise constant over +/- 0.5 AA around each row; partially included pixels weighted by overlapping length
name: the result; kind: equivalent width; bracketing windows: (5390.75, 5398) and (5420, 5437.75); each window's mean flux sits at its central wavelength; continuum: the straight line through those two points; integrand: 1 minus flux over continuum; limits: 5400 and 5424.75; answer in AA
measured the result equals -1.0 AA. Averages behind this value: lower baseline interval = 14.5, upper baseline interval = 15.9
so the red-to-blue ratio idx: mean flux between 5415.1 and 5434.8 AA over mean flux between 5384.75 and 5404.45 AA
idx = 1.04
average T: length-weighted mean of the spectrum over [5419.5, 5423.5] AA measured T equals 16.7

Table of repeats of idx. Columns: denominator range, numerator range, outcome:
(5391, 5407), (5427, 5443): 1.11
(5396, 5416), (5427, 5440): 1.05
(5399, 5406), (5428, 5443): 1.06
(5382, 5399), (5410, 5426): 1.06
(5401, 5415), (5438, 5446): 1.20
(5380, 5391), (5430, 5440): 0.89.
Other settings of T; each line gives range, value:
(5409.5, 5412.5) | 13.5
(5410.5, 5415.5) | 16.3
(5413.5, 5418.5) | 18.4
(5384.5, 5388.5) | 18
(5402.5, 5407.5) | 13.5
